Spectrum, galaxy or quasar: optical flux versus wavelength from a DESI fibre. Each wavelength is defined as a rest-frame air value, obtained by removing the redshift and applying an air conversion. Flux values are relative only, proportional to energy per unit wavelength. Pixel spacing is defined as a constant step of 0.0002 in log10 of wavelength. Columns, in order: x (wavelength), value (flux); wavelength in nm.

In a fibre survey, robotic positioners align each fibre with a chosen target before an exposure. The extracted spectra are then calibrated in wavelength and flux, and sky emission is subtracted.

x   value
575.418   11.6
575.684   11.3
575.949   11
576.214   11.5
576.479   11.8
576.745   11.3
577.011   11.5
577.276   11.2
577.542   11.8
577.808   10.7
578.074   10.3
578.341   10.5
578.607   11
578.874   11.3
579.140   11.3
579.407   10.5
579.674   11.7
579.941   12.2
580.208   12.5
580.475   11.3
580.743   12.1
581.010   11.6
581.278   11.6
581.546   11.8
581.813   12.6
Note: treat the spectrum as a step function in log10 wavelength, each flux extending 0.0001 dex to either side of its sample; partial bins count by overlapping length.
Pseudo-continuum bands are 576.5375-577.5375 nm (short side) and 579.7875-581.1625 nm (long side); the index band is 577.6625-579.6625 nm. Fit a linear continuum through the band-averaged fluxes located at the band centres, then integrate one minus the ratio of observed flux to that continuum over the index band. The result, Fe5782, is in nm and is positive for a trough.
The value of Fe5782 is 0.14 nm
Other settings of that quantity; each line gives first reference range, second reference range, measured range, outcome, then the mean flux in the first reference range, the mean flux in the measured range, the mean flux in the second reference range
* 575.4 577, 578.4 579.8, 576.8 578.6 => 0.04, 11.4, 11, 11.1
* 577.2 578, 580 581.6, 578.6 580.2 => 0.01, 11.2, 11.5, 11.8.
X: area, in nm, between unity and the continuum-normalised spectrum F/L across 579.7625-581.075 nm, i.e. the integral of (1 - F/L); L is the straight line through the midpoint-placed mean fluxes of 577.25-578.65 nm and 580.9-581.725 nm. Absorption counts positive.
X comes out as -0.05 nm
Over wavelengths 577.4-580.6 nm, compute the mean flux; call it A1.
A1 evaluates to 11.3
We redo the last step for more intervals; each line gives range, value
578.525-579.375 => 11.1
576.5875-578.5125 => 11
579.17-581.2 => 11.7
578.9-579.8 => 11.2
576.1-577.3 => 11.5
